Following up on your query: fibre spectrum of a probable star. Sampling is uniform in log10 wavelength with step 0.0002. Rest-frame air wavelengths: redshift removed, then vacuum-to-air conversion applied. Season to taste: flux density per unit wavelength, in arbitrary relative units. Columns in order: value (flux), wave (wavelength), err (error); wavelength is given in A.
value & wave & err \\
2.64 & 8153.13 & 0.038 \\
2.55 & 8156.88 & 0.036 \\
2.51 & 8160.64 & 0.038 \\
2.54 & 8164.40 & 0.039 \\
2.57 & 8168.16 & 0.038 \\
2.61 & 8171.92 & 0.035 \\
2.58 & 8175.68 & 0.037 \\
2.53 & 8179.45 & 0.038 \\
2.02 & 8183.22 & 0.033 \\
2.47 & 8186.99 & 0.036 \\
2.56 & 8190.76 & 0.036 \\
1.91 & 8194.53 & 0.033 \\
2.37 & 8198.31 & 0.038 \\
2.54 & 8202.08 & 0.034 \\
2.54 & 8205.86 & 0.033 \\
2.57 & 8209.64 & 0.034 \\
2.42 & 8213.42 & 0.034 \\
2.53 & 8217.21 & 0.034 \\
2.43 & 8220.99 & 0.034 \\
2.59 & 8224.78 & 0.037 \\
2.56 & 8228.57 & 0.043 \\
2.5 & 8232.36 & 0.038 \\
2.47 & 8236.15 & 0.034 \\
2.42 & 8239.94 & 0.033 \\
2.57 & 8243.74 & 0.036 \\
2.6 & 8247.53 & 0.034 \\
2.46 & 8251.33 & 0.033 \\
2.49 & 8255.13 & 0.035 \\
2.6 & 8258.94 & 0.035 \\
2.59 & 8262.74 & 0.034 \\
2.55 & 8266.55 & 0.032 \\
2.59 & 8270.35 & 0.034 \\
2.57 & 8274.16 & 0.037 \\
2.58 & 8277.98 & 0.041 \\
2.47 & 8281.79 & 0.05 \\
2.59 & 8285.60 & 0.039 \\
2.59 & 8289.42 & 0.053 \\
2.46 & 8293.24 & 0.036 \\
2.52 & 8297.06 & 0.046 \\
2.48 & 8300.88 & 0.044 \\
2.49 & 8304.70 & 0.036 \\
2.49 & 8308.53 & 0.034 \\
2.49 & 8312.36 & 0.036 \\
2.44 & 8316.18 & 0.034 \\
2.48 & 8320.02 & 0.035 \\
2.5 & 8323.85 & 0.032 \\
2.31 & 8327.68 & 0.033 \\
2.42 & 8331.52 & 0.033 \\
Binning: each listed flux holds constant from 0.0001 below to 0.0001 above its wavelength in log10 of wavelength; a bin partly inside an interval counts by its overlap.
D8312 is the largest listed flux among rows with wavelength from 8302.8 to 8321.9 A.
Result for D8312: 2.49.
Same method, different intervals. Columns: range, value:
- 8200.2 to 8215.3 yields 2.57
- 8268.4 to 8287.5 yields 2.59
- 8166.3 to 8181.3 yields 2.61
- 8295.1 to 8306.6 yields 2.52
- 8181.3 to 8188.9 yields 2.47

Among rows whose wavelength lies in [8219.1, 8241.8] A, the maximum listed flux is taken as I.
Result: 2.59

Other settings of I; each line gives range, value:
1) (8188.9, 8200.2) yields 2.56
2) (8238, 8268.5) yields 2.6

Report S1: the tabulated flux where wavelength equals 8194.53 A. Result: 1.91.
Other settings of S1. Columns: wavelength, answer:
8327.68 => 2.31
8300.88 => 2.48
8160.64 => 2.51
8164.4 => 2.54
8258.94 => 2.6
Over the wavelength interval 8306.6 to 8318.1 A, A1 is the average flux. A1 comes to 2.47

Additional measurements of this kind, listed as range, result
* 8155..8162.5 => 2.53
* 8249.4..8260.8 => 2.51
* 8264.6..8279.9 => 2.57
